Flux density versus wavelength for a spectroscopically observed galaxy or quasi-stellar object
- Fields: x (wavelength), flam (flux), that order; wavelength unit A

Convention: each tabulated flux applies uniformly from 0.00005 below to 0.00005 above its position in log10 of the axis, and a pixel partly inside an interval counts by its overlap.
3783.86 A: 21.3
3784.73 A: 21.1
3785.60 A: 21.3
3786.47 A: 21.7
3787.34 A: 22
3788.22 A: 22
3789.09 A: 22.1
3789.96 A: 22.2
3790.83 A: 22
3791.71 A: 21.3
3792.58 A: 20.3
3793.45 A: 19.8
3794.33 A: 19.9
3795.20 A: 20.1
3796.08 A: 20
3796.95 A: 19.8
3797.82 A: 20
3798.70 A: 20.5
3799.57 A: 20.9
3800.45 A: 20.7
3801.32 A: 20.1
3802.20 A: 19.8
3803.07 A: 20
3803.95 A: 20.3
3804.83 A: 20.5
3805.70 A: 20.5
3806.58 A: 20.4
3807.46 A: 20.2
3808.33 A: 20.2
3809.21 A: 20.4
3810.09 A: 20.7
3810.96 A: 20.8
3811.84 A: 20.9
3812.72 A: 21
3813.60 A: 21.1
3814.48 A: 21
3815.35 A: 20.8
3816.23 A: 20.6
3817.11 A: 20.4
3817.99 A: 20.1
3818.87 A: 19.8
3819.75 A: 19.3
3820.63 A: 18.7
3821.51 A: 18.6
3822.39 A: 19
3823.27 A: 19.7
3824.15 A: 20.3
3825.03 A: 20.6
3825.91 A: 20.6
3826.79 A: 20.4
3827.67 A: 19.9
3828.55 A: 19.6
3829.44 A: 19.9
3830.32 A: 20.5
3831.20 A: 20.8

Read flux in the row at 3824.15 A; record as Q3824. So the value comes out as 20.3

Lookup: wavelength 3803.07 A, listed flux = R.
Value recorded 20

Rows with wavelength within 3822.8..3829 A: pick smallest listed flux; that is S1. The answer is 19.6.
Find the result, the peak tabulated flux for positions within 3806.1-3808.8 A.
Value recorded 20.4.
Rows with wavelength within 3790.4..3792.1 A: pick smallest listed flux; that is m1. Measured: 21.3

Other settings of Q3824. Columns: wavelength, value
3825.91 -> 20.6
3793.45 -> 19.8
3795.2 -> 20.1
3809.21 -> 20.4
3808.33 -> 20.2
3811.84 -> 20.9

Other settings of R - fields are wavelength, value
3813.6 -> 21.1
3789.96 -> 22.2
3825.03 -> 20.6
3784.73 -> 21.1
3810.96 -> 20.8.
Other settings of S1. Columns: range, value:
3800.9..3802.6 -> 19.8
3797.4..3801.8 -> 20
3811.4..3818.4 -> 20.1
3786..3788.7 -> 21.7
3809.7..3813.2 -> 20.7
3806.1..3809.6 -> 20.2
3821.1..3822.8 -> 18.6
